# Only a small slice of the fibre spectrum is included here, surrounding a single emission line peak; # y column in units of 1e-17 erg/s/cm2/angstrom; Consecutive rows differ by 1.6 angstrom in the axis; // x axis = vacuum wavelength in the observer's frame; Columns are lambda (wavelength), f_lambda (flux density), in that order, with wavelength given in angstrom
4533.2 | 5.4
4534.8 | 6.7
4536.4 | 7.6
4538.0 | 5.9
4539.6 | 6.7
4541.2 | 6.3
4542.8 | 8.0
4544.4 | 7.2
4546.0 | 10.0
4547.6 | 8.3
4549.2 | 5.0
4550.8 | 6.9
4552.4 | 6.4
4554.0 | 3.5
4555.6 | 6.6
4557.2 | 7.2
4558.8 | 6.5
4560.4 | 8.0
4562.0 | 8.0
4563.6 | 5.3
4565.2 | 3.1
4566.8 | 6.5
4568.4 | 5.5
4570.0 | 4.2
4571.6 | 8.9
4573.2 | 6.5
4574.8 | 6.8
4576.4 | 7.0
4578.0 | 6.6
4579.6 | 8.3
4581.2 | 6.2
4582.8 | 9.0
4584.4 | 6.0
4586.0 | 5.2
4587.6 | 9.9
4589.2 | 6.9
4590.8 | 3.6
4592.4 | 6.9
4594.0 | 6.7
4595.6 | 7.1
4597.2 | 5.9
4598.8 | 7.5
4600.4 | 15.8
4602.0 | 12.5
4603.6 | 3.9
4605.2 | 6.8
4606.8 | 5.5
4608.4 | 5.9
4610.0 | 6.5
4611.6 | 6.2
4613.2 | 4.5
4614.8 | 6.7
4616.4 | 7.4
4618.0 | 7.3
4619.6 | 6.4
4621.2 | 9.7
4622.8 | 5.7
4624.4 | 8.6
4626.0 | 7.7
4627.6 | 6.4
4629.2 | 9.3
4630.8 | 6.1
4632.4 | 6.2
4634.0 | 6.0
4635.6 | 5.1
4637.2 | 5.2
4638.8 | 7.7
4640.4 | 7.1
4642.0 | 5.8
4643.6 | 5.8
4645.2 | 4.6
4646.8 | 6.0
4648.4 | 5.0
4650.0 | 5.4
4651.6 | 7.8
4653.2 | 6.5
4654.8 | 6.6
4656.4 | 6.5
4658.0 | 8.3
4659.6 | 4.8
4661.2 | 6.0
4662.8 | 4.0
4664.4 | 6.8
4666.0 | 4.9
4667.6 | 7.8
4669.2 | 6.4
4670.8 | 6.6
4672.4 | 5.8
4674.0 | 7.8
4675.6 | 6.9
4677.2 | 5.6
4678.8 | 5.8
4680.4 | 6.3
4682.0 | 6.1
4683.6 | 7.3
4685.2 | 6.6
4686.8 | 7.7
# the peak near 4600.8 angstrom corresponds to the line H-gamma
